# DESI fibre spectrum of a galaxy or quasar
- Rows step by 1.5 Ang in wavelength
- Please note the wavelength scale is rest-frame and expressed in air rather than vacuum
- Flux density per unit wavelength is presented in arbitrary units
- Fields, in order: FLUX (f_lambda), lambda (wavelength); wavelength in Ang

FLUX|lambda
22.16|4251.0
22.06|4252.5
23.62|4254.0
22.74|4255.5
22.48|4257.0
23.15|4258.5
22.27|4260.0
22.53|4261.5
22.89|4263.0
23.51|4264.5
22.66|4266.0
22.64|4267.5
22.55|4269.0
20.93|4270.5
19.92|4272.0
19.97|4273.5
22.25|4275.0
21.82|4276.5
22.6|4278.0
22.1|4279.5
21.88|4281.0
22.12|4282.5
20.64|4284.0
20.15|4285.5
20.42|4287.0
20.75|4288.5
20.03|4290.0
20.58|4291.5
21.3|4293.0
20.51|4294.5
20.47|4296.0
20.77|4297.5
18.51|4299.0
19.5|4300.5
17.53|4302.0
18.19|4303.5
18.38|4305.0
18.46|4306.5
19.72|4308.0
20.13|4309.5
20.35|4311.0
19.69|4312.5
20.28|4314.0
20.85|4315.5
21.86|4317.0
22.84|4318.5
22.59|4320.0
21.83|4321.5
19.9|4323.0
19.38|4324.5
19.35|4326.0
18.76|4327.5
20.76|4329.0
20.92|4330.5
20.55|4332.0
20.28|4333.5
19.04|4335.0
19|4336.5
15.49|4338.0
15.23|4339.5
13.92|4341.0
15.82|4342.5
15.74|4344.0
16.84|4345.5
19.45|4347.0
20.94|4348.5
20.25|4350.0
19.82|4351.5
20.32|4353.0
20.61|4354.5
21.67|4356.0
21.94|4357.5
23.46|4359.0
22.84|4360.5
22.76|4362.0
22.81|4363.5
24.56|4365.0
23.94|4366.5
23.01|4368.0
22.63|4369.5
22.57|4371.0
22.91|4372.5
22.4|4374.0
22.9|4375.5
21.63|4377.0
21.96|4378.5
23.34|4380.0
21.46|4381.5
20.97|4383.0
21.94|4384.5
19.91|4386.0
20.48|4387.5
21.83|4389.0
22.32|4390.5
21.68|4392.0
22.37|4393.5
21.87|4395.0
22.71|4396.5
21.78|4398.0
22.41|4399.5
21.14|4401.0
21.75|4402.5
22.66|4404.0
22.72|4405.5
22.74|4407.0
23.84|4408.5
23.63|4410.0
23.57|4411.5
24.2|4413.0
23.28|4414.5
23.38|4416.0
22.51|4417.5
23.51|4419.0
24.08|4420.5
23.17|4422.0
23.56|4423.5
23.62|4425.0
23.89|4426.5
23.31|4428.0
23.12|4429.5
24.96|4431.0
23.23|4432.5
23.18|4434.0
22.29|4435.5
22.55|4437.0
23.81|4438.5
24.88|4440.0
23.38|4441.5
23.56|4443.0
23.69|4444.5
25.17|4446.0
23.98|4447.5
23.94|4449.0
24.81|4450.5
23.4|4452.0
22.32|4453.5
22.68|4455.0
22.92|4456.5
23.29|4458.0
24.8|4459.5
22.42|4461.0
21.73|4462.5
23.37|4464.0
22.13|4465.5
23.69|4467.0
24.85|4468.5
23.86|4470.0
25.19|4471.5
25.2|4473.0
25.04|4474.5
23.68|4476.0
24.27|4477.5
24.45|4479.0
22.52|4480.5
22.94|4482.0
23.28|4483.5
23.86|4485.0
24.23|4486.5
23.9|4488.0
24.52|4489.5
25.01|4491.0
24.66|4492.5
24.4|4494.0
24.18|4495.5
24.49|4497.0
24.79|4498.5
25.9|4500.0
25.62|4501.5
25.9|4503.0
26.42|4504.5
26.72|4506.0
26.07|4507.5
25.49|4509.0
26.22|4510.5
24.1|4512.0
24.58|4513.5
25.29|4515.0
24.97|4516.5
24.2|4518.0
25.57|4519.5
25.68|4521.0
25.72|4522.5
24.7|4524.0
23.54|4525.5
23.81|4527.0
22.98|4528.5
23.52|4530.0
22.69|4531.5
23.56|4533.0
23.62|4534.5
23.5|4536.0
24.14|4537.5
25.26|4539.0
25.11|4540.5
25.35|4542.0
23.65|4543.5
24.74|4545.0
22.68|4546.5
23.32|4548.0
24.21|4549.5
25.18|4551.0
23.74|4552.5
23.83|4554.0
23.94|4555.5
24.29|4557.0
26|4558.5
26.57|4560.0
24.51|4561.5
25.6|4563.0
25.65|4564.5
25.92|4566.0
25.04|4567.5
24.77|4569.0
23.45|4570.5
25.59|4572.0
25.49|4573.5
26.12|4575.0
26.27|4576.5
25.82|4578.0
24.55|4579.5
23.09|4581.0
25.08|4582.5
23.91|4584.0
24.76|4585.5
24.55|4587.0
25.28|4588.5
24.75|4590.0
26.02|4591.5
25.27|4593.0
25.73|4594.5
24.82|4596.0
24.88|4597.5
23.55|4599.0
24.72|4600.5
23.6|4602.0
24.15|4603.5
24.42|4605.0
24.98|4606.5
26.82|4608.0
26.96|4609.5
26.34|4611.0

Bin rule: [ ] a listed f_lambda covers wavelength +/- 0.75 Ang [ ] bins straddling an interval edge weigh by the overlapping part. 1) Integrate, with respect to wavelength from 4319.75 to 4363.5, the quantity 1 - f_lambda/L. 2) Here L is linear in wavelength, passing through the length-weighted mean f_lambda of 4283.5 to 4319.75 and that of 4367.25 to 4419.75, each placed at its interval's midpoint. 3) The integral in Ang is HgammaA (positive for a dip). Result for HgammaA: 3.01 Ang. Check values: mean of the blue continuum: 20.1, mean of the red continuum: 22.4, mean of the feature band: 19.7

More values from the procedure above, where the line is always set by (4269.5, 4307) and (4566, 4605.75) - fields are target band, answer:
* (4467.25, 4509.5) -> -2.3 Ang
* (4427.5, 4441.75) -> -0.6 Ang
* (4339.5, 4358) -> 2.2 Ang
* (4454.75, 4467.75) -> 0.0 Ang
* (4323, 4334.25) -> 0.5 Ang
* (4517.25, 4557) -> -0.1 Ang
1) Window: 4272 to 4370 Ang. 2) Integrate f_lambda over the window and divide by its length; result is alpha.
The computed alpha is 20.3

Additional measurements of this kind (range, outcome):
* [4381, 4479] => 23.1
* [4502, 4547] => 24.7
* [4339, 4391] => 21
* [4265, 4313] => 20.6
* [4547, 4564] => 24.6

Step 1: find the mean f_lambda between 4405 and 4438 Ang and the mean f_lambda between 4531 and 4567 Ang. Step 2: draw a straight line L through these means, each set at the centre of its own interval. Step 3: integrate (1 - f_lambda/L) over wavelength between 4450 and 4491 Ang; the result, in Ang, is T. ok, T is 0.19 Ang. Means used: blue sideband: 23.4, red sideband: 24.5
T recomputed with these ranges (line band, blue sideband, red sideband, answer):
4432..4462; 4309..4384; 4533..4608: -1.4 Ang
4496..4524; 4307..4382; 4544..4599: -2.0 Ang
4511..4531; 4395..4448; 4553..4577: 0.1 Ang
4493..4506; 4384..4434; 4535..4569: -0.7 Ang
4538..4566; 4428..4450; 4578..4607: -0.3 Ang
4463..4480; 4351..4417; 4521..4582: -0.4 Ang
